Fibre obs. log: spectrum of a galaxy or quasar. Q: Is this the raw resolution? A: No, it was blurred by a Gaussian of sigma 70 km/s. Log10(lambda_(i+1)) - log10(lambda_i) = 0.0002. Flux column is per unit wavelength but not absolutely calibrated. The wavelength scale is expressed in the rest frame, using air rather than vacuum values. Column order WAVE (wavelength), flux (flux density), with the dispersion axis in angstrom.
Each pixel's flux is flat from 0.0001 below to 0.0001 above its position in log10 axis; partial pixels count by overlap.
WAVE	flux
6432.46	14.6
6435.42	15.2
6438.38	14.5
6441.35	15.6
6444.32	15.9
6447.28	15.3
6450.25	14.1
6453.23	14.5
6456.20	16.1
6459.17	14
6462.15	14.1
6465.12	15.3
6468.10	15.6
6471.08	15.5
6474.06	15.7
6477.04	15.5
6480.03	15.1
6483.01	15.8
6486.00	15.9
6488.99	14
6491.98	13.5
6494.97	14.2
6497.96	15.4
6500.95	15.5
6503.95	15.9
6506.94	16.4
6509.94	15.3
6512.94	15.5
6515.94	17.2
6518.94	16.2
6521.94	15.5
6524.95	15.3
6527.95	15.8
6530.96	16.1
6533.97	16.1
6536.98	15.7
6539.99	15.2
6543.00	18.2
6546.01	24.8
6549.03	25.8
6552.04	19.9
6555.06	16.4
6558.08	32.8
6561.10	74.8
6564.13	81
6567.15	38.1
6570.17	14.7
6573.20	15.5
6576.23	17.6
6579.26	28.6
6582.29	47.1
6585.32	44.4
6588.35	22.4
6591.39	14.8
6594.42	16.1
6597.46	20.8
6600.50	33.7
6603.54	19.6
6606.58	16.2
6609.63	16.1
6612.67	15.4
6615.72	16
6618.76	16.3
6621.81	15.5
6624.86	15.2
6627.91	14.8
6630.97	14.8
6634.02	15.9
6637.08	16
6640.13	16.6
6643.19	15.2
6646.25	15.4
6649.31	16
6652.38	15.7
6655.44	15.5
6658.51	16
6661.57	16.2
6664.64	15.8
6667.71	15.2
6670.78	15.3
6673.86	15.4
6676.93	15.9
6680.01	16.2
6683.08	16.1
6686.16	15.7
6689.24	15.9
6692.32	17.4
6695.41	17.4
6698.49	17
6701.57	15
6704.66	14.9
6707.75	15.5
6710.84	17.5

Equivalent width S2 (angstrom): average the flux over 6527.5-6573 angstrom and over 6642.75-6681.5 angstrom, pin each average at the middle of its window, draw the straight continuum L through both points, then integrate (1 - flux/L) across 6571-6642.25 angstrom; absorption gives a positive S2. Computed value 6.1 angstrom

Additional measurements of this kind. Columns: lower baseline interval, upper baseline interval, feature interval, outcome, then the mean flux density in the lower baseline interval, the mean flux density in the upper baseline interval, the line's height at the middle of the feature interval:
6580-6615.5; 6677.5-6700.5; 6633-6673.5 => 7.6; 24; 16.5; 19.4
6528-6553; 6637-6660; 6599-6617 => -2.7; 18.8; 15.8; 16.9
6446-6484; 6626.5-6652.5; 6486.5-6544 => -1.4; 15.1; 15.6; 15.3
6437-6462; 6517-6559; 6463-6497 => 2.3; 14.9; 18.6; 16.2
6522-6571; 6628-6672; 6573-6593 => -4.0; 27.4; 15.7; 23.3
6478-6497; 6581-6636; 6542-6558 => -3.9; 14.8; 20.7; 17.8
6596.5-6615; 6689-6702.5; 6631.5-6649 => 2.8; 20.1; 16.7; 18.8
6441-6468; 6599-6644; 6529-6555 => -4.2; 15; 17.2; 16.1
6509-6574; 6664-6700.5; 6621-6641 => 3.8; 24.6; 16.1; 19.2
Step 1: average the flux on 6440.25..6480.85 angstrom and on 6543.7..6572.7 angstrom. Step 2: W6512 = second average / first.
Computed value 2.32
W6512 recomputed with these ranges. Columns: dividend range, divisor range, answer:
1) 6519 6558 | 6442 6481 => 1.21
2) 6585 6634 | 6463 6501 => 1.24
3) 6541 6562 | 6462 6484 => 1.87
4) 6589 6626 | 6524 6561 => 0.84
